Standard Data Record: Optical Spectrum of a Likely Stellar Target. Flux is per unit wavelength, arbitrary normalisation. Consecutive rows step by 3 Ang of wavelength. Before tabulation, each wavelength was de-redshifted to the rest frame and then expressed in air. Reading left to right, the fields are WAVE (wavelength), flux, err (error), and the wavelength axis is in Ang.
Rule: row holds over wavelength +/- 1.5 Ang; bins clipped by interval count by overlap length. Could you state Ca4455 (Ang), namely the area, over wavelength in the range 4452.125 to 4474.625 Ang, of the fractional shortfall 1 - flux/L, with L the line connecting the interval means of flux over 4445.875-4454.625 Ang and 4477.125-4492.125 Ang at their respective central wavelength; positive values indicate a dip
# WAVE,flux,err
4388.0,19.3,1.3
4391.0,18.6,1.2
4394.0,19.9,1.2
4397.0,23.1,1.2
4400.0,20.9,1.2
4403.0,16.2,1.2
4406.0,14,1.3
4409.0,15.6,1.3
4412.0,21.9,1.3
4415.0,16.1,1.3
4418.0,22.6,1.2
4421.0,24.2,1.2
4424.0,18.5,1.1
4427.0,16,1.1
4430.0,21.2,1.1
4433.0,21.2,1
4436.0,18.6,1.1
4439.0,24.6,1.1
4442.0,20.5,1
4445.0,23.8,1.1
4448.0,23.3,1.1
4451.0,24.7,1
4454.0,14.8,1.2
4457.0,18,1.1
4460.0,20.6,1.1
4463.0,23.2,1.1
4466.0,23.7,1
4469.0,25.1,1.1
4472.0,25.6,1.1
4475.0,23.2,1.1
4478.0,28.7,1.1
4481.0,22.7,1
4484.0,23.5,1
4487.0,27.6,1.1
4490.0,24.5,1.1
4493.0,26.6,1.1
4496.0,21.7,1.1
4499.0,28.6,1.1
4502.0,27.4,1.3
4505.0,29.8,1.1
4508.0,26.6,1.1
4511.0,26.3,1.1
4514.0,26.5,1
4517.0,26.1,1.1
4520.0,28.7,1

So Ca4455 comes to 1.4 Ang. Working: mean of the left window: 21.8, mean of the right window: 25.3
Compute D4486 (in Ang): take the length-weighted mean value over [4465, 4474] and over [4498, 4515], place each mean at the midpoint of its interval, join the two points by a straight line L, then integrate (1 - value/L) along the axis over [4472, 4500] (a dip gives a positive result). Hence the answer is 0.9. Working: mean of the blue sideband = 24.8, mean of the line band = 25.2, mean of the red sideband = 27.5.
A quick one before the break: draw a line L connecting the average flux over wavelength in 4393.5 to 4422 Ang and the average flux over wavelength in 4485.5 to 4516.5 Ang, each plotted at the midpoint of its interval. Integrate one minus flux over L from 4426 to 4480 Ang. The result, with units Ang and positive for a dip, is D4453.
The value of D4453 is 1.8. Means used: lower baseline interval 19.4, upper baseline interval 26.5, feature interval 22.1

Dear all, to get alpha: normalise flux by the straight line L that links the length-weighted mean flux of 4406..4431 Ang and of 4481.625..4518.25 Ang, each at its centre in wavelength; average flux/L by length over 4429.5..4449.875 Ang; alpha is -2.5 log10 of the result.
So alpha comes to -0.050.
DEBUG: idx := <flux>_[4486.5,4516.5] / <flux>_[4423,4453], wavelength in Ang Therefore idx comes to 1.25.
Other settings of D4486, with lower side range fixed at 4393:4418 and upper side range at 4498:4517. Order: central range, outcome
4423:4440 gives 0.8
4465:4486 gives -0.1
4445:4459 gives 1.2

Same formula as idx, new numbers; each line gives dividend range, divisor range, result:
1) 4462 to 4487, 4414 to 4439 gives 1.22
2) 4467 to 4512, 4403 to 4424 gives 1.37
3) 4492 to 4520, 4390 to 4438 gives 1.38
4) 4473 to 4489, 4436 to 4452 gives 1.10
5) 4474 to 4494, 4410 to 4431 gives 1.27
